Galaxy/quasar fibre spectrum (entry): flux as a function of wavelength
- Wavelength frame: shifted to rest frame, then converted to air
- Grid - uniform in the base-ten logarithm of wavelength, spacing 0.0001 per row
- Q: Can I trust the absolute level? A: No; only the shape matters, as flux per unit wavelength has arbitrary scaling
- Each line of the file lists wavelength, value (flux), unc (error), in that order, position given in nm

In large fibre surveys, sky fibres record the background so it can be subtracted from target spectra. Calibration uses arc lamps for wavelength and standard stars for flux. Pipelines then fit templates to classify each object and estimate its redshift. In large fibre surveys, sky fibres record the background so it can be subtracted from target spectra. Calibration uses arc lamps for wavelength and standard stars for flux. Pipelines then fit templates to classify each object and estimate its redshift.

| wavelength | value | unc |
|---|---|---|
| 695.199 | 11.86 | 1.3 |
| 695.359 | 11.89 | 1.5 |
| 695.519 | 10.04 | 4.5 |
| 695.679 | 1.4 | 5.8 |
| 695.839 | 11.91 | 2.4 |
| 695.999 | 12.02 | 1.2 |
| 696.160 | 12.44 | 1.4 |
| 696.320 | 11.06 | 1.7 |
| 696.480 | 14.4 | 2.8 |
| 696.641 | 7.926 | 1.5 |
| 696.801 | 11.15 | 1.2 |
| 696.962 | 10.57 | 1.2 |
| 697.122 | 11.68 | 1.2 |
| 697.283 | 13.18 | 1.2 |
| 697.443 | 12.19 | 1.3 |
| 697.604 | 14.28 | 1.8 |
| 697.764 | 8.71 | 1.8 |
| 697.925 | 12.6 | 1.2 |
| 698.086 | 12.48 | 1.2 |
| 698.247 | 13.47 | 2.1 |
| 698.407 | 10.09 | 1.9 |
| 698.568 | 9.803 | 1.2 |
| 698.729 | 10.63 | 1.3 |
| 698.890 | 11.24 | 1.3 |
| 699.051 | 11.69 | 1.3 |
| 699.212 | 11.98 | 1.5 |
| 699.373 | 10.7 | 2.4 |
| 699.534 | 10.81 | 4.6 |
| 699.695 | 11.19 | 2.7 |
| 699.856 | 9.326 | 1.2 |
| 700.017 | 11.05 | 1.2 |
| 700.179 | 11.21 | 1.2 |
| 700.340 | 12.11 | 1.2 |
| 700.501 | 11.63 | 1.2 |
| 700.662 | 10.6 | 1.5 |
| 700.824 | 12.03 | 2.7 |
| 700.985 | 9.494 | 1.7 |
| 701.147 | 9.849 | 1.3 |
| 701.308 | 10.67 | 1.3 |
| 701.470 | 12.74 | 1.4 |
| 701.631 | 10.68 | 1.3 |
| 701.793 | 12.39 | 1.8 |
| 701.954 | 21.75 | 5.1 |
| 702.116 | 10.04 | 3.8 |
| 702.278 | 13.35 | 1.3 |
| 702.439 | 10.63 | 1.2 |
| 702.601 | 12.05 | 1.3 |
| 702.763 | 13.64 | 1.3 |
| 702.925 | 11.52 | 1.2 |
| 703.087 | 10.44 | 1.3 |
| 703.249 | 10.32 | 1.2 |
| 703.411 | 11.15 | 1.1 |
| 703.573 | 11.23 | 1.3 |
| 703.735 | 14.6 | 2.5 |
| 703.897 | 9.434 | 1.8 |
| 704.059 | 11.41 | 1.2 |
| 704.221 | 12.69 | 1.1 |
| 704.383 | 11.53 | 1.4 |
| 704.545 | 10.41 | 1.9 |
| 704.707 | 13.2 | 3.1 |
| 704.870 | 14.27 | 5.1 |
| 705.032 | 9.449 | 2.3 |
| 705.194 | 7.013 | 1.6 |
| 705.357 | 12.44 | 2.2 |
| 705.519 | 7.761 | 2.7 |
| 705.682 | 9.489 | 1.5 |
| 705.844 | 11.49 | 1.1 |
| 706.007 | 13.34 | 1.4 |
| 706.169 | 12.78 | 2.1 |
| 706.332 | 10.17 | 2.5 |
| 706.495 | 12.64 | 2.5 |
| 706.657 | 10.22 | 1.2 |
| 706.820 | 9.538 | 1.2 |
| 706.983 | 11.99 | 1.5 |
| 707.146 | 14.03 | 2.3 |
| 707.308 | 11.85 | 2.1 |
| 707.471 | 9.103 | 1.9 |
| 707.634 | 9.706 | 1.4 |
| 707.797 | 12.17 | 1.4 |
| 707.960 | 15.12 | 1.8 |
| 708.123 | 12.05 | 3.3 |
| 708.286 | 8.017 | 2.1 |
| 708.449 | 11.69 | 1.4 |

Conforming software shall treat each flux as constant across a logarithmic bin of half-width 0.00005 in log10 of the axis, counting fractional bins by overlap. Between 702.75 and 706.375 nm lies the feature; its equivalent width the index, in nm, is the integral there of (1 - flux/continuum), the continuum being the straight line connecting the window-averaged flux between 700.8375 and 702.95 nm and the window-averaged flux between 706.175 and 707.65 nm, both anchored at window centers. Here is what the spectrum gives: 0.13 nm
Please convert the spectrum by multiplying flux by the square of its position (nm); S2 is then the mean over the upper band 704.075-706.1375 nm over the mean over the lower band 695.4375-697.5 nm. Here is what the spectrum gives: 1.06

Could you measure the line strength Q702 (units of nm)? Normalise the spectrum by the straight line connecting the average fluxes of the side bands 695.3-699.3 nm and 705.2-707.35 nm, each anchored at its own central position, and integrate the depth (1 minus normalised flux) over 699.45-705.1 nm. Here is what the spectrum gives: -0.26 nm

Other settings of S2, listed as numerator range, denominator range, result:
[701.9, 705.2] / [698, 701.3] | 1.09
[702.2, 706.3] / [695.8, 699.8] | 1.01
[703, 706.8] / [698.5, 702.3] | 0.98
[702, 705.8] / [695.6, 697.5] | 1.07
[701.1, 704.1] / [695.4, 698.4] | 1.09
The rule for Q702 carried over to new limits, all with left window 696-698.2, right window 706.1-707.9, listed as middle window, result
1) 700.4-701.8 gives 0.06 nm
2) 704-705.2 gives -0.01 nm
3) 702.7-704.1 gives 0.00 nm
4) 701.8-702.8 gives -0.17 nm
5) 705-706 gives 0.13 nm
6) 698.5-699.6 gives 0.07 nm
